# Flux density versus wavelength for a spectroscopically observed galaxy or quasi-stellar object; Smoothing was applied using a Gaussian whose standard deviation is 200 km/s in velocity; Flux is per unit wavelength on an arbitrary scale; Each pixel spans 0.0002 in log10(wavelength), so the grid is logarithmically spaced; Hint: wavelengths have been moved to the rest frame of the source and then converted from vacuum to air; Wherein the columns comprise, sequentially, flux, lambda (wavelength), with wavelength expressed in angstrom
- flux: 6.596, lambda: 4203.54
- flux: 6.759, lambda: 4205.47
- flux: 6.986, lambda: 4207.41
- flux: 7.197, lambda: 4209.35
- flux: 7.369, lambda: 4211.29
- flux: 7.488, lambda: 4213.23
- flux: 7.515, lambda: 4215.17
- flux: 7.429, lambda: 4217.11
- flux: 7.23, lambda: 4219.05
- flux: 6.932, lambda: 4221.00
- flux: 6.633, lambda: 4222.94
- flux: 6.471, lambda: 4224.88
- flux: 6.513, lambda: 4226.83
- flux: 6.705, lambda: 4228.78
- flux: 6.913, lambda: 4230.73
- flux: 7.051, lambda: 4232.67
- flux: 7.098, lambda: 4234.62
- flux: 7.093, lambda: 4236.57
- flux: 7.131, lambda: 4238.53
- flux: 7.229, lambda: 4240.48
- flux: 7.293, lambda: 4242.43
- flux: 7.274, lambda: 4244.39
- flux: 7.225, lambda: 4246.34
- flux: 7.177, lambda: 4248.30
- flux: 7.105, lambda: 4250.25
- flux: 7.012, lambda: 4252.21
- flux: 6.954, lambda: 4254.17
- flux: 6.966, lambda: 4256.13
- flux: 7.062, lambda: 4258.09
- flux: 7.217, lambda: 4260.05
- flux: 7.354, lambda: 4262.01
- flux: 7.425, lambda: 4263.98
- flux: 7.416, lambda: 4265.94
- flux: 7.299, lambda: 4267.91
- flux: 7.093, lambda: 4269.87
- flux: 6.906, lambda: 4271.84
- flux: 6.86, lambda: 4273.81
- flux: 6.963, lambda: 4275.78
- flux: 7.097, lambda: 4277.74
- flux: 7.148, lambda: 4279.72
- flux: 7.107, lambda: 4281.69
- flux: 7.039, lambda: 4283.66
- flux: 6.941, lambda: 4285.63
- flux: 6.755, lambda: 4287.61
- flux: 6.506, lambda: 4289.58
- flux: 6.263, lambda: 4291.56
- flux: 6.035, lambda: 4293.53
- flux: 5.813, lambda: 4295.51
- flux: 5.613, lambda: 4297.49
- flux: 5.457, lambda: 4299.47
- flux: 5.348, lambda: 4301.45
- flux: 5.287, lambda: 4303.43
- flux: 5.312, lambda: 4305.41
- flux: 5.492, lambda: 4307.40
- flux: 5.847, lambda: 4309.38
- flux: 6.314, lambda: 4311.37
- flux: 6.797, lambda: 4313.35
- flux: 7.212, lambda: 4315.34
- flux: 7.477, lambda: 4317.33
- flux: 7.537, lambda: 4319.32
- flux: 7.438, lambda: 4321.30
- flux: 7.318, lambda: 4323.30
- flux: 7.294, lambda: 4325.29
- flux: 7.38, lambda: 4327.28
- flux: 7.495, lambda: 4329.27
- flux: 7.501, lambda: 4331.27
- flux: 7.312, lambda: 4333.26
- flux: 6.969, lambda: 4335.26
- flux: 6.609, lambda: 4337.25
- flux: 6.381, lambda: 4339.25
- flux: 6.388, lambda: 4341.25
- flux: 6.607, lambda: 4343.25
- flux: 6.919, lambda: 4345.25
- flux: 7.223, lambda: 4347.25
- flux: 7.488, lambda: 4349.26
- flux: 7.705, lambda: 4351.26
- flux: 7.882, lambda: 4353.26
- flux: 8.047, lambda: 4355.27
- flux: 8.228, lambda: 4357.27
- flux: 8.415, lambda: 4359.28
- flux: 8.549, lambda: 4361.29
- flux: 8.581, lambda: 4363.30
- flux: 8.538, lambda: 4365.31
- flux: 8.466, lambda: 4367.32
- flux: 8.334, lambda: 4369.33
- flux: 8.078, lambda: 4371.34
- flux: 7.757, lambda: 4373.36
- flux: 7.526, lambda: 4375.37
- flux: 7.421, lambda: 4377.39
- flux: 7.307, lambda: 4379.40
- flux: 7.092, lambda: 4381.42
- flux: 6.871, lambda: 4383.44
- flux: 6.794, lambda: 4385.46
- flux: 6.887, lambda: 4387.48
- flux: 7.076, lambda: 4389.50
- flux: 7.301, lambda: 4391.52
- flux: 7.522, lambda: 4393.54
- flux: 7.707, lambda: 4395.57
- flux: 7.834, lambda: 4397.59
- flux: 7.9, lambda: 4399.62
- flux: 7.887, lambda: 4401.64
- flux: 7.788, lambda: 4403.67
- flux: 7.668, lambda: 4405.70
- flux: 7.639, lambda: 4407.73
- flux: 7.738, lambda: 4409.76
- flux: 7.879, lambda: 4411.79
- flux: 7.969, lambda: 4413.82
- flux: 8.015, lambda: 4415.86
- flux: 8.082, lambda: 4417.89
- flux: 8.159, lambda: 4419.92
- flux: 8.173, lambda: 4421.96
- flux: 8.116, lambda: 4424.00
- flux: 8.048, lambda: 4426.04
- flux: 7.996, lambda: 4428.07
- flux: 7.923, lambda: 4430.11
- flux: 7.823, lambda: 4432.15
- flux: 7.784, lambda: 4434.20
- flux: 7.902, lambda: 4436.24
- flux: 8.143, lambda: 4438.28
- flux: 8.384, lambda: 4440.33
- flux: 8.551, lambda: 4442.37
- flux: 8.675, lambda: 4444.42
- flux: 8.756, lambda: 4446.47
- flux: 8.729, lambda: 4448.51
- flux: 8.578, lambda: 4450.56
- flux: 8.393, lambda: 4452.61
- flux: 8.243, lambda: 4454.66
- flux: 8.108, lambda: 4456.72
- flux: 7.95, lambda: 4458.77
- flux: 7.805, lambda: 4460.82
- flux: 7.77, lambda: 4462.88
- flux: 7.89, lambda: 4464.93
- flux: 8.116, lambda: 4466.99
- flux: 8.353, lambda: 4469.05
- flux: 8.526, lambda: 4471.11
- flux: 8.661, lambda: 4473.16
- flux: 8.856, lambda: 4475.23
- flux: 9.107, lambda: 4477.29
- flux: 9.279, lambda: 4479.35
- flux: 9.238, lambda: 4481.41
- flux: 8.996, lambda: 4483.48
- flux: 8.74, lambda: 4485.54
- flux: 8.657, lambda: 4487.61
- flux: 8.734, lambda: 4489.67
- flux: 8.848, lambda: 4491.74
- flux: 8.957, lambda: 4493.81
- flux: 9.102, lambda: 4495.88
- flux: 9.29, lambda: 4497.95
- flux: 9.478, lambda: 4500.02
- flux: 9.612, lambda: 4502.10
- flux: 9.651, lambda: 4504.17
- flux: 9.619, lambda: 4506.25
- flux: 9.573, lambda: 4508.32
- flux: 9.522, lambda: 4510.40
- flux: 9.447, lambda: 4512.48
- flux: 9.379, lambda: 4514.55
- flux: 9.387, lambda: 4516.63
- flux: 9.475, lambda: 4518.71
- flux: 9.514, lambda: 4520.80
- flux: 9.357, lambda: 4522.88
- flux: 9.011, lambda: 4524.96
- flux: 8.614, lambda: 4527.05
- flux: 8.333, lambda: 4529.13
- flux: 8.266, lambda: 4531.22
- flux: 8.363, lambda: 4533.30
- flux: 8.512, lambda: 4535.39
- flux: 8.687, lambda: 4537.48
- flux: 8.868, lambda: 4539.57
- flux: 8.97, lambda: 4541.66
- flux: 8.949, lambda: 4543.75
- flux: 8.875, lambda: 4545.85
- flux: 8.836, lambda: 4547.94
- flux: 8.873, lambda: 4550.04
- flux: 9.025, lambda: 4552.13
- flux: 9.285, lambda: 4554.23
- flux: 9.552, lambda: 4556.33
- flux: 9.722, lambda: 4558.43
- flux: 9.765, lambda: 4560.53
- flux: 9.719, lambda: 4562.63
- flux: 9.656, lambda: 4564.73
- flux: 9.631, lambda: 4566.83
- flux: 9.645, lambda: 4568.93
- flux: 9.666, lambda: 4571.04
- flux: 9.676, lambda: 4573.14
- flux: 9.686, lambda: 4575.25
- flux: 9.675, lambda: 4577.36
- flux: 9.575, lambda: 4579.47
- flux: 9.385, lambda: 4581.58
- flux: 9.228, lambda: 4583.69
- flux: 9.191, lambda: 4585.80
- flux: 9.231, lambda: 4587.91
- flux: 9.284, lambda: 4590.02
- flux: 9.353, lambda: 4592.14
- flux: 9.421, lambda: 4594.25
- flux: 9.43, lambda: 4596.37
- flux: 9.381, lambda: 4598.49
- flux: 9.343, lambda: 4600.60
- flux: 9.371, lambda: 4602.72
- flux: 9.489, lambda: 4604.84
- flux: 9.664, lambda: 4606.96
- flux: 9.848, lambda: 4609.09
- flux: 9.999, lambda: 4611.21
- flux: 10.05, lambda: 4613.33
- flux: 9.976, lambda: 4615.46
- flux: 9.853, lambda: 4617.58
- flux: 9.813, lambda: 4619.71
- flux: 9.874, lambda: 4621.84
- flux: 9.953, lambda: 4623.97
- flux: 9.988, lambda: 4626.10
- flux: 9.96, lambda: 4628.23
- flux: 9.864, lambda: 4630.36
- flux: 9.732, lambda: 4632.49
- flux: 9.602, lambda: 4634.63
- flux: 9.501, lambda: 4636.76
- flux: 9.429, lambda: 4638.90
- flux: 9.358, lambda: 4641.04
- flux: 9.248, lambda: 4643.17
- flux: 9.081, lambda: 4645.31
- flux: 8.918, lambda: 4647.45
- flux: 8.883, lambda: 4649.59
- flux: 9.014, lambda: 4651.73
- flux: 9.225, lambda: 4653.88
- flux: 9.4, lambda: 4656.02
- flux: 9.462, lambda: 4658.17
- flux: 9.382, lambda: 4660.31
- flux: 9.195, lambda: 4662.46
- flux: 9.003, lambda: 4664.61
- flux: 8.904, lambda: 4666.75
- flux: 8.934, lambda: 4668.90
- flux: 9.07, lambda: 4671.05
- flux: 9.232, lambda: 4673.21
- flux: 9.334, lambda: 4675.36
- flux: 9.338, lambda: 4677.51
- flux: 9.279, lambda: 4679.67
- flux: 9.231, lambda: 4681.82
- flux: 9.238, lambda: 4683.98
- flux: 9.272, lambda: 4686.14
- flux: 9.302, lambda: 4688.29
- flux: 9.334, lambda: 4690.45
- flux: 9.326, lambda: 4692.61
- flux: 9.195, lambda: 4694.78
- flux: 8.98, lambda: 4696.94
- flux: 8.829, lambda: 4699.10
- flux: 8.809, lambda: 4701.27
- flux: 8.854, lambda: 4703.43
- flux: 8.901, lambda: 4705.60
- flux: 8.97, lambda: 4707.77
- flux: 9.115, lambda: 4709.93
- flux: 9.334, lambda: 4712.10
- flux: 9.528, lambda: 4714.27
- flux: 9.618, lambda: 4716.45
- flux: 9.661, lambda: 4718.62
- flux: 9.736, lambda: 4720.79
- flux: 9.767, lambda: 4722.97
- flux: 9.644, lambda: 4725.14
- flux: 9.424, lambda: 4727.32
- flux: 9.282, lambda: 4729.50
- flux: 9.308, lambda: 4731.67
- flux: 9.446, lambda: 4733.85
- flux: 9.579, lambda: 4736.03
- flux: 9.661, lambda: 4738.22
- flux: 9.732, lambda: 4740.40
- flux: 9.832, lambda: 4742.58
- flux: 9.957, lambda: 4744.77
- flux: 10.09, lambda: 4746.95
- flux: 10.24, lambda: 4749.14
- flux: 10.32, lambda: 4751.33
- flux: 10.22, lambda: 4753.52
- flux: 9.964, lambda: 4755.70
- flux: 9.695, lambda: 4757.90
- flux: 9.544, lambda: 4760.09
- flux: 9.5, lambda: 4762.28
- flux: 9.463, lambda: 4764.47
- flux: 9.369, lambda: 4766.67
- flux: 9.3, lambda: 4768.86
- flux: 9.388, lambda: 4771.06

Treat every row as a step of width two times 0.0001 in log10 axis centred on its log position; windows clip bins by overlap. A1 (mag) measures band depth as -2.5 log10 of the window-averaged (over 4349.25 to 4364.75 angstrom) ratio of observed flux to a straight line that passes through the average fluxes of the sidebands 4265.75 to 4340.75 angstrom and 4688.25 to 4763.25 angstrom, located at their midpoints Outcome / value -0.16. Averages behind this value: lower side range 6.69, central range 8.17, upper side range 9.51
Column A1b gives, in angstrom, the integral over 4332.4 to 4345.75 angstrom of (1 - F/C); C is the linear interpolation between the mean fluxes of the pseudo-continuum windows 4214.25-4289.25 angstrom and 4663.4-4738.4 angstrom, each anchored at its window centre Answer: 1.36 angstrom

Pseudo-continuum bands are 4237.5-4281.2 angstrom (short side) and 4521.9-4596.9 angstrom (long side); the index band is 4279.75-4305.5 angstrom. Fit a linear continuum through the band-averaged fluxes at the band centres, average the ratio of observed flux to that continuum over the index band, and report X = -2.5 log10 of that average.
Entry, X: 0.19 mag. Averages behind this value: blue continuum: 7.14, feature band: 6.18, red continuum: 9.2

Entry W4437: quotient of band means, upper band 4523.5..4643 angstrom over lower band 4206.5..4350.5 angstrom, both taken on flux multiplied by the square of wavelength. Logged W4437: 1.6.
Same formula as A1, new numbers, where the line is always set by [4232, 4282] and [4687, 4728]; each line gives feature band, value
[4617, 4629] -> -0.12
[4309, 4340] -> 0.06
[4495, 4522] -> -0.14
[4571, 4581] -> -0.12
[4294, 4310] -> 0.31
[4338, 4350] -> 0.11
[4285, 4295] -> 0.13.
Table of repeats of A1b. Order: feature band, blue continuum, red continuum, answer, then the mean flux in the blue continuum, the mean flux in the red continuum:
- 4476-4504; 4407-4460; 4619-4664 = -1.95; 8.15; 9.46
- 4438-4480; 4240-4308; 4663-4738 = -3.22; 6.72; 9.26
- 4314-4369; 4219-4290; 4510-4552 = 0.85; 7.03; 8.96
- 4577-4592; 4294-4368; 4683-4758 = -1.26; 7.02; 9.49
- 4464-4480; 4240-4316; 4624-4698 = -1.14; 6.69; 9.31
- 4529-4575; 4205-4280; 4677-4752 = -2.83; 7.09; 9.43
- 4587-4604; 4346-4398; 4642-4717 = -1.14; 7.71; 9.16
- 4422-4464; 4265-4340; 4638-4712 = -3.07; 6.7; 9.15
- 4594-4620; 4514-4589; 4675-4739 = -1.19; 9.21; 9.31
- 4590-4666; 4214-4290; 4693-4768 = -4.42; 7.06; 9.52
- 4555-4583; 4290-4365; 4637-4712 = -3.83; 6.92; 9.15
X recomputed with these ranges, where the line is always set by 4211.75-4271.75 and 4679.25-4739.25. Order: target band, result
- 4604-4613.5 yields -0.112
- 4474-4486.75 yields -0.099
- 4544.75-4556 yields -0.055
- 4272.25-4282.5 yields 0.038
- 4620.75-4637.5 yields -0.103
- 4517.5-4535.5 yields -0.050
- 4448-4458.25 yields -0.035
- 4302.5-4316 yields 0.230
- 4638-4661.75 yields -0.022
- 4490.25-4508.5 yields -0.123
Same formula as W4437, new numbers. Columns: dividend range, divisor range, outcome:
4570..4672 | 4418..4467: 1.25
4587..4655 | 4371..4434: 1.37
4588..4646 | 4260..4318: 1.70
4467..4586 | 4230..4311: 1.53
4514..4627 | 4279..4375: 1.48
